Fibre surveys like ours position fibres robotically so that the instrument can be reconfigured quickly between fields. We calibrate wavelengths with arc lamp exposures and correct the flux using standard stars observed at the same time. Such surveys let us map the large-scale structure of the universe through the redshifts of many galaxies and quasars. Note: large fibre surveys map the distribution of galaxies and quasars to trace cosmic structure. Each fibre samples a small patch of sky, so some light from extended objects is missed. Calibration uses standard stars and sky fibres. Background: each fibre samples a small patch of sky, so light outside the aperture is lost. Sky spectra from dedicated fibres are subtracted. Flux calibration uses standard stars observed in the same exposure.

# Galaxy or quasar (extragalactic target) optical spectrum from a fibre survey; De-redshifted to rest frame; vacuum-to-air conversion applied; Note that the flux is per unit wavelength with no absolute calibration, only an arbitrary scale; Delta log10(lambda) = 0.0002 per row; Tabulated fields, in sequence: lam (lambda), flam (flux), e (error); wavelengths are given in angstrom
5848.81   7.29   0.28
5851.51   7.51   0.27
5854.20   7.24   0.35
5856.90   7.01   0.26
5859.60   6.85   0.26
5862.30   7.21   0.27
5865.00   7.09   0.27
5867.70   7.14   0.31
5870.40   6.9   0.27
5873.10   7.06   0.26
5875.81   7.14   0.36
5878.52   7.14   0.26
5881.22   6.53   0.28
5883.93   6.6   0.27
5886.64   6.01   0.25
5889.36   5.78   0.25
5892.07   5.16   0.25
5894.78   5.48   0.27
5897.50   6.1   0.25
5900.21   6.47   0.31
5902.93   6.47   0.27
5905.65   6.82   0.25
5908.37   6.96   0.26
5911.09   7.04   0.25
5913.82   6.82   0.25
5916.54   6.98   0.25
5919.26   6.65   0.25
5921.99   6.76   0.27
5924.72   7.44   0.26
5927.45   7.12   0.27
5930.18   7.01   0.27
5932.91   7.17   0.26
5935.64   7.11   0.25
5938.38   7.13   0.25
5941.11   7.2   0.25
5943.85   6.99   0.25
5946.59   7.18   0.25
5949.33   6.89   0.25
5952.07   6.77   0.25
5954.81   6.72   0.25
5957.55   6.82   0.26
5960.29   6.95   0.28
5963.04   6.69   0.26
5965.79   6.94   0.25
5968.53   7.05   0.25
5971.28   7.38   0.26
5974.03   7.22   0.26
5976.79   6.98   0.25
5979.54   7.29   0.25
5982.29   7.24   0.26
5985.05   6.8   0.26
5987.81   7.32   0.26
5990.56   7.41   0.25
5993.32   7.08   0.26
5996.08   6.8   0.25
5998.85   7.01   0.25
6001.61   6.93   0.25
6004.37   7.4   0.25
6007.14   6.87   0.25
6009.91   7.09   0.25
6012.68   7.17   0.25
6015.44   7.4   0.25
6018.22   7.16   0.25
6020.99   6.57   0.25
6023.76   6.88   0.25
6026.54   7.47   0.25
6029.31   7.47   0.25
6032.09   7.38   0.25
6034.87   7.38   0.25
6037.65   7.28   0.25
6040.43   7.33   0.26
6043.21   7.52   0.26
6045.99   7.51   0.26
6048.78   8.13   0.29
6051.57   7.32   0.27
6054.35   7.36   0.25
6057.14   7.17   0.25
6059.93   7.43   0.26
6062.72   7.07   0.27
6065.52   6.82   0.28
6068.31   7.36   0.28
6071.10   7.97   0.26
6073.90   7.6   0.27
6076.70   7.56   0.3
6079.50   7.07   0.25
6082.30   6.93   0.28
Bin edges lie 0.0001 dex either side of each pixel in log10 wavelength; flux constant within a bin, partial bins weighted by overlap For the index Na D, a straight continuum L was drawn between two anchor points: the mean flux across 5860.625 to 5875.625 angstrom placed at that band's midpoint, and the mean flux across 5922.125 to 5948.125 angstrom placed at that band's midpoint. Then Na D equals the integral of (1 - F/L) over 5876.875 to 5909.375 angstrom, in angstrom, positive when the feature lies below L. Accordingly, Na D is 3.7 angstrom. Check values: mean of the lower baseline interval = 7.08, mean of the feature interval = 6.29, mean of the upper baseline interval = 7.13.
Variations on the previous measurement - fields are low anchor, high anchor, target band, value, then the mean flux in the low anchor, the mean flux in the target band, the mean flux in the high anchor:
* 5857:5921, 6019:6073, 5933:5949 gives -0.57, 6.63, 7.11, 7.34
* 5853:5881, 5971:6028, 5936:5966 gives 0.64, 7.06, 6.94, 7.11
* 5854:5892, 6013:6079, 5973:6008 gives 0.27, 6.77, 7.11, 7.35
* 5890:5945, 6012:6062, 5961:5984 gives -0.27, 6.73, 7.09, 7.33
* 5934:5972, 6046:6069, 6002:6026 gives 0.38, 6.98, 7.07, 7.34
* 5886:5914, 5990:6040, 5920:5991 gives -3.85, 6.27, 7.05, 7.15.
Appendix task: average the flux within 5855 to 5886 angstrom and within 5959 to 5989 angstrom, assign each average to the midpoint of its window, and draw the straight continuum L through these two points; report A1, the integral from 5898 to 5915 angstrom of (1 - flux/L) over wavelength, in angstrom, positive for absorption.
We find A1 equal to 0.6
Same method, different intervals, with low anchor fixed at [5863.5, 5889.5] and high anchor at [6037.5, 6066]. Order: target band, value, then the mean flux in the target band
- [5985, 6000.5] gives 0.19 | 7.09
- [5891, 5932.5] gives 1.59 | 6.64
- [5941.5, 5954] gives 0.11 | 6.96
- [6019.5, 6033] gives 0.27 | 7.15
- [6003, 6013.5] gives 0.15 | 7.12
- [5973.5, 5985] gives 0.00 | 7.13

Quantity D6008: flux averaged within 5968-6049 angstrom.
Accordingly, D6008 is 7.21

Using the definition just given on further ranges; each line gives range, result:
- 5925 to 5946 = 7.12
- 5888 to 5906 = 6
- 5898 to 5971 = 6.93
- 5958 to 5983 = 7.07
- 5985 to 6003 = 7.07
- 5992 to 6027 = 7.05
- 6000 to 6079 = 7.3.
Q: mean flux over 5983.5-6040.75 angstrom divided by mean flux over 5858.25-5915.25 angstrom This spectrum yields 1.1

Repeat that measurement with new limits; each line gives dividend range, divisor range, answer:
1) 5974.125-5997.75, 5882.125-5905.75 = 1.17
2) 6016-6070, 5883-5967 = 1.09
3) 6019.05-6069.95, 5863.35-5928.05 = 1.10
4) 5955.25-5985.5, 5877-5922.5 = 1.09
